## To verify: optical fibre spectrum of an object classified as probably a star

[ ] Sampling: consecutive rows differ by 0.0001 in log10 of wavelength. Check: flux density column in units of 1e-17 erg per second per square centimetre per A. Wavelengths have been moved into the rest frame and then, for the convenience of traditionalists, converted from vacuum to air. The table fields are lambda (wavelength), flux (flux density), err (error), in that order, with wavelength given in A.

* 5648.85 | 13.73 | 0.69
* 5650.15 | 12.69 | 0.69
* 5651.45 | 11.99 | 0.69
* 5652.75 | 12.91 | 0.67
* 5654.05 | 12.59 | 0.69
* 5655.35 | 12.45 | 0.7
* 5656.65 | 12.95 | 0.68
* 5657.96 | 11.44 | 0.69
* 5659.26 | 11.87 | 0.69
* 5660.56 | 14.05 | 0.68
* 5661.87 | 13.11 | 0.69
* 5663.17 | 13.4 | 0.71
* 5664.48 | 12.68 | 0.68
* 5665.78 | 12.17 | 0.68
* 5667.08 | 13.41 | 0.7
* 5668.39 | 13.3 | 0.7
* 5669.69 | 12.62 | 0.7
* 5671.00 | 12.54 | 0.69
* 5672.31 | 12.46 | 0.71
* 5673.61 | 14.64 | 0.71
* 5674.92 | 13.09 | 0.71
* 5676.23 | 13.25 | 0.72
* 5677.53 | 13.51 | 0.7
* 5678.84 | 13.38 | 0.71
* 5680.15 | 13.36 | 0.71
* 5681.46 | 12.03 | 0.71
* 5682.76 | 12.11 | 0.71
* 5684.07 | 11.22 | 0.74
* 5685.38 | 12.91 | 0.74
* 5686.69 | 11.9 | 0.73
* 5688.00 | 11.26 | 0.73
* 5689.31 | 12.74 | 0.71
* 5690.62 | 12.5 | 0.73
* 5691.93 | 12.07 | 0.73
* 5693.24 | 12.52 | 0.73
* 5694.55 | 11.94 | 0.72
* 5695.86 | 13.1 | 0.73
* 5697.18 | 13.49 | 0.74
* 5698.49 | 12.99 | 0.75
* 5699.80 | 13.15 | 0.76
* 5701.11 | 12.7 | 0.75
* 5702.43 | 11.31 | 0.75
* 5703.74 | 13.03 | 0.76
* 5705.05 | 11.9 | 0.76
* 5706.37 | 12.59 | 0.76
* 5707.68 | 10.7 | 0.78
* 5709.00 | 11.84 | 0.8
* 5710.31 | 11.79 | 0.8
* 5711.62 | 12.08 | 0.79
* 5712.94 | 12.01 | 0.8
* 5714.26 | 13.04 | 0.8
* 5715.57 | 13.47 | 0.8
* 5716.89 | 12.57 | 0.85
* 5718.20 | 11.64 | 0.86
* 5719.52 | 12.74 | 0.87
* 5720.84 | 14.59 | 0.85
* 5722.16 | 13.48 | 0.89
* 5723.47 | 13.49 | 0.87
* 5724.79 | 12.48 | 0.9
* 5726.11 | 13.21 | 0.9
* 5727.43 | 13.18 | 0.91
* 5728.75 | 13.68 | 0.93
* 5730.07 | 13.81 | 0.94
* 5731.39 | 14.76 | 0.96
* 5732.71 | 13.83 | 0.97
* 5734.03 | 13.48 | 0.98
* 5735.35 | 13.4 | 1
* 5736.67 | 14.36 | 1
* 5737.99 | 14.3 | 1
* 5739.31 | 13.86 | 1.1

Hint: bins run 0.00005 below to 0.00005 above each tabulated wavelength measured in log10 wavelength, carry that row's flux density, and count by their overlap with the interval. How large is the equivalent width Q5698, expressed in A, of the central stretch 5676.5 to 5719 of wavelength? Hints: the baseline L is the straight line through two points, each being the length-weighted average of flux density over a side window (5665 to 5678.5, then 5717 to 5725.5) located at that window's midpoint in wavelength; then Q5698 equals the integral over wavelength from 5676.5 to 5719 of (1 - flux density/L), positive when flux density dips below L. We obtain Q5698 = 2.2 A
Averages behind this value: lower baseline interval 13.1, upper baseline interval 13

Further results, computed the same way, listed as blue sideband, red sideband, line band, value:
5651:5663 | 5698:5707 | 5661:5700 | -0.58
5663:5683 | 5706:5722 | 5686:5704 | 0.34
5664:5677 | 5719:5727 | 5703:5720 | 1.30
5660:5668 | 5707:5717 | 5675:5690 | 0.26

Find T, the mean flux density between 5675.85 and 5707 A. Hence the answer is 12.5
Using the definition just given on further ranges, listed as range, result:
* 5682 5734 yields 12.7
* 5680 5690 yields 12.1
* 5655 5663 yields 12.7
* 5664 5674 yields 12.9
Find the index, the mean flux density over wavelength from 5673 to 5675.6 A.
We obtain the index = 13.8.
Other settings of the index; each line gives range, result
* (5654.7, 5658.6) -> 12.3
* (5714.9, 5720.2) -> 12.6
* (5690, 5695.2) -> 12.3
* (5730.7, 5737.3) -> 14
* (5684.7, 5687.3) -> 12.4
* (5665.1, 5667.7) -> 12.8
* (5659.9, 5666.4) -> 13.1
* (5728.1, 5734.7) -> 13.9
